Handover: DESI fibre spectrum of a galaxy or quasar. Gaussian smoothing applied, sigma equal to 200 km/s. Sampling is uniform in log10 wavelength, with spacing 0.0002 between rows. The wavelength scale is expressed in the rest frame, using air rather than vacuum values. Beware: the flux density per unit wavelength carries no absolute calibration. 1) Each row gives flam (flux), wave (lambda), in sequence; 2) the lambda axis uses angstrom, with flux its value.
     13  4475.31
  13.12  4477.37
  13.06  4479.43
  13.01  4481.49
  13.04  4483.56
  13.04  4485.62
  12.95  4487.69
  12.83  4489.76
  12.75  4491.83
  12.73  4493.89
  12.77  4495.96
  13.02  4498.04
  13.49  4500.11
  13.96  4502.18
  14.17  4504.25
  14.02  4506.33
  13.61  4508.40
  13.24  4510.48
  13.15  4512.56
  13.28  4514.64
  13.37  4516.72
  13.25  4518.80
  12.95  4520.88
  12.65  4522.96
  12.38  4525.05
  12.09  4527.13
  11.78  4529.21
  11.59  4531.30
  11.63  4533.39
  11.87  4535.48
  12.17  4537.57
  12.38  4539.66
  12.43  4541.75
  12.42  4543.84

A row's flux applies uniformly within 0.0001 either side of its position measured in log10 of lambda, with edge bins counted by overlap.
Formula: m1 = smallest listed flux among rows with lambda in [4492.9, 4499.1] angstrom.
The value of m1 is 12.73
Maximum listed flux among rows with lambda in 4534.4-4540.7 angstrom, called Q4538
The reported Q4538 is 12.38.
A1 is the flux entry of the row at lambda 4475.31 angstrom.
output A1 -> 13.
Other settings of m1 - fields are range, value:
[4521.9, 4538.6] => 11.59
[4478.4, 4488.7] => 12.95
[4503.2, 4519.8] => 13.15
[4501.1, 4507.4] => 13.96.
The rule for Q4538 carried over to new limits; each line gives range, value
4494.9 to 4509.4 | 14.17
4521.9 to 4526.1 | 12.65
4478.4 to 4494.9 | 13.06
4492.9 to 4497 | 12.77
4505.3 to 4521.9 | 14.02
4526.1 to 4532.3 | 12.09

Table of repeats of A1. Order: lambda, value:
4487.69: 12.95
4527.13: 12.09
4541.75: 12.43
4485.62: 13.04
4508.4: 13.61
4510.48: 13.24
